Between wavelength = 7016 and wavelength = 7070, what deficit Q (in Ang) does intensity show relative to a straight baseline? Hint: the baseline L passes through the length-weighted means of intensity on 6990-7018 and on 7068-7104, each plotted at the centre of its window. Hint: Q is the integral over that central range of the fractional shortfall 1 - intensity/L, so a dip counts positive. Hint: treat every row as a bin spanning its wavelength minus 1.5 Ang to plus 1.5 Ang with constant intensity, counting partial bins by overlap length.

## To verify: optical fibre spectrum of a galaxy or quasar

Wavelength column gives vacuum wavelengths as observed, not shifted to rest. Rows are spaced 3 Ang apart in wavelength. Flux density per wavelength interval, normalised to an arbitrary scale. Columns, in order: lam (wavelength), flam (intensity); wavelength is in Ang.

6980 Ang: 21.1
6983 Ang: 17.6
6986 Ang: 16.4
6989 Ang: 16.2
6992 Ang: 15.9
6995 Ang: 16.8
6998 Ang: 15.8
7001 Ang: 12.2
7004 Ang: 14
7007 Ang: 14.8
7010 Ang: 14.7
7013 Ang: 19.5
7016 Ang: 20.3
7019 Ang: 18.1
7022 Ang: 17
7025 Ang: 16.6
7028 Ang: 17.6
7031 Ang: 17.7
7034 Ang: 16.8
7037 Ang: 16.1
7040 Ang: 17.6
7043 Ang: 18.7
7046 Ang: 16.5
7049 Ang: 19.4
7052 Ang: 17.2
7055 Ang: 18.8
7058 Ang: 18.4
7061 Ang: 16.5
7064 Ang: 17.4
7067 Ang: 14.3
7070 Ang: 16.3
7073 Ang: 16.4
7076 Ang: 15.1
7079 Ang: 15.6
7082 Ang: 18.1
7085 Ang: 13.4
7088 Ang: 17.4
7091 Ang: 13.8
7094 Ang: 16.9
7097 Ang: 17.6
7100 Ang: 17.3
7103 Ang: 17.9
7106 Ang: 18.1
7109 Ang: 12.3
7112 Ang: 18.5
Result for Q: -4.2 Ang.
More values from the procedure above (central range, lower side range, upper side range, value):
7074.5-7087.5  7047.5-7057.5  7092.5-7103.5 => 1.5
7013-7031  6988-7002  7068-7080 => -2.8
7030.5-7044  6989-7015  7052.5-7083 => -0.9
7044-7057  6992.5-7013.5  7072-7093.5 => -2.1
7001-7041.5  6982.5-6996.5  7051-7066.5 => 0.3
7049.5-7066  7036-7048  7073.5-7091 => -0.9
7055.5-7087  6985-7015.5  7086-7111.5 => 0.0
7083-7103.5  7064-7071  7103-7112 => -0.4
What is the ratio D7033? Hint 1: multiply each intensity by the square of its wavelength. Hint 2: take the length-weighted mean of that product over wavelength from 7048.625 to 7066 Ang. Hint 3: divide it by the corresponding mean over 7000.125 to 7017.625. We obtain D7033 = 1.12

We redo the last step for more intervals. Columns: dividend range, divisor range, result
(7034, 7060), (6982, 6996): 1.09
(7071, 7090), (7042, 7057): 0.89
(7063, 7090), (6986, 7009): 1.07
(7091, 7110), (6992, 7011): 1.15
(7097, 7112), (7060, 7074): 1.05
